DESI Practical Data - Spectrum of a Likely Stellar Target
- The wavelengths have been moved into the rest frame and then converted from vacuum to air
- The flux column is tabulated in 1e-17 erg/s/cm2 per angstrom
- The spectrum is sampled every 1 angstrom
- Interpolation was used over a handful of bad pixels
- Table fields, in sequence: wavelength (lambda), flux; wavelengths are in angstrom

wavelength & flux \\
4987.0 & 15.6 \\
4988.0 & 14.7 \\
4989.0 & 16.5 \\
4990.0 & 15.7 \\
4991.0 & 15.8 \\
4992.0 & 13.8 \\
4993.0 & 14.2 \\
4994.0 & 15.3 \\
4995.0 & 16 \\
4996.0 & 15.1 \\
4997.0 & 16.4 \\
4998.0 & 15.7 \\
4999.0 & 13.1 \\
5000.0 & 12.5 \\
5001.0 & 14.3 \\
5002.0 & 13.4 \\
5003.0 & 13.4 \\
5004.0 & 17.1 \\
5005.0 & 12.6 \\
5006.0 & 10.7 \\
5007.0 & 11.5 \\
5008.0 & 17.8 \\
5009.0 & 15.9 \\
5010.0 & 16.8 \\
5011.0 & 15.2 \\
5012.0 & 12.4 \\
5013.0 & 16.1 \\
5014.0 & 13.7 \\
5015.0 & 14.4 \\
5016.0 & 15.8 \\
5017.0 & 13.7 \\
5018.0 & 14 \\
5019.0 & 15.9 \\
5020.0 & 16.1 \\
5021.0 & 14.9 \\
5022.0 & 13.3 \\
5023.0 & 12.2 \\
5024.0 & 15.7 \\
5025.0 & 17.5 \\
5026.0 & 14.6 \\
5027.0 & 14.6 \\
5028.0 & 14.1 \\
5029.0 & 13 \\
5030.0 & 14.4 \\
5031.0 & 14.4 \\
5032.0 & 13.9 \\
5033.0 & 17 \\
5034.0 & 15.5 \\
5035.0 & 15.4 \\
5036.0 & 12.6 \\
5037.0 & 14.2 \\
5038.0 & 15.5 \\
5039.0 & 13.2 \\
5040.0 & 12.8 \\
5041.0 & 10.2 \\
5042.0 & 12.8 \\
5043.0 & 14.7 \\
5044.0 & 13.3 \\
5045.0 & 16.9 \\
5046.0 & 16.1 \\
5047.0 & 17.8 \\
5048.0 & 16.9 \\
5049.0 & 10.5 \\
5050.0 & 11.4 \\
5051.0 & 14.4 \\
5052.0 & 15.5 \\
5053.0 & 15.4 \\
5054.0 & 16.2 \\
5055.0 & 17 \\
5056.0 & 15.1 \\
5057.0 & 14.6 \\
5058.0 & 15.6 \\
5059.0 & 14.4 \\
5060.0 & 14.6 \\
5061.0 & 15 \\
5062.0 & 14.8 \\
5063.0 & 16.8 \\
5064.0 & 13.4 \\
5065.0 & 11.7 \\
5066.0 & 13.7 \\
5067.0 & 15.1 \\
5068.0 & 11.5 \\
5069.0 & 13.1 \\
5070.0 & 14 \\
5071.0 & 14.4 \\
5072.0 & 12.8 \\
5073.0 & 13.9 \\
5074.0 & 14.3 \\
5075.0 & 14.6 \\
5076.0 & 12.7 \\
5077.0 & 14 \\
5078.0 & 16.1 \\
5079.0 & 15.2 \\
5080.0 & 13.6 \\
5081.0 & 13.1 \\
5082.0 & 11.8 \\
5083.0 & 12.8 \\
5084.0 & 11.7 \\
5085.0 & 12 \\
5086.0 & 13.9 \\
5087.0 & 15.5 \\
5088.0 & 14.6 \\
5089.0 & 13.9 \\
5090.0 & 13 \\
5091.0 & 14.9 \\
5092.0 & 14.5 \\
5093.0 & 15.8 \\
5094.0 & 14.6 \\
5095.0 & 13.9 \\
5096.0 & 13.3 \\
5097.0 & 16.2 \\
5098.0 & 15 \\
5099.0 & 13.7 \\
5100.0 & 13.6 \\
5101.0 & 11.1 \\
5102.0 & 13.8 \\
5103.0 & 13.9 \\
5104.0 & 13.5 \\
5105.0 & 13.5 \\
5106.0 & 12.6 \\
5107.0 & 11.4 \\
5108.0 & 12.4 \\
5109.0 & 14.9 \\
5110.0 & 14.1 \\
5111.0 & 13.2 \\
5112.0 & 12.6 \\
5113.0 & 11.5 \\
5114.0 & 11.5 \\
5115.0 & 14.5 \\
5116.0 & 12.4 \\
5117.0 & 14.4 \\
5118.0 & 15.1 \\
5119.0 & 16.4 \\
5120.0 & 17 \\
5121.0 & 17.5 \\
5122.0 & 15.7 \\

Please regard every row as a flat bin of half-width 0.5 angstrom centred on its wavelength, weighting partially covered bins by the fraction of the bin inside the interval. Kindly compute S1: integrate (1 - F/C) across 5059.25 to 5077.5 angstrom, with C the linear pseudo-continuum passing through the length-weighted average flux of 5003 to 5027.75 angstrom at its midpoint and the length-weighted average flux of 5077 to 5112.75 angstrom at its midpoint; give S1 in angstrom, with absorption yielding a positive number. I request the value 0.13 angstrom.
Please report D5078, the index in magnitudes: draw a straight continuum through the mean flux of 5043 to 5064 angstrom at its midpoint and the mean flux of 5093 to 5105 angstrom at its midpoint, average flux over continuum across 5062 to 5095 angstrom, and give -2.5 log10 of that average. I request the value 0.045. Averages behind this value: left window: 15.1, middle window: 13.9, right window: 13.9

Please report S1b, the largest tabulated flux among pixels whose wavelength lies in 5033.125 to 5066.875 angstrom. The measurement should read 17.8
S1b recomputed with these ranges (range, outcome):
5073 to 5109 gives 16.2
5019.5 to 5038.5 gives 17.5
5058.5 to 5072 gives 16.8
